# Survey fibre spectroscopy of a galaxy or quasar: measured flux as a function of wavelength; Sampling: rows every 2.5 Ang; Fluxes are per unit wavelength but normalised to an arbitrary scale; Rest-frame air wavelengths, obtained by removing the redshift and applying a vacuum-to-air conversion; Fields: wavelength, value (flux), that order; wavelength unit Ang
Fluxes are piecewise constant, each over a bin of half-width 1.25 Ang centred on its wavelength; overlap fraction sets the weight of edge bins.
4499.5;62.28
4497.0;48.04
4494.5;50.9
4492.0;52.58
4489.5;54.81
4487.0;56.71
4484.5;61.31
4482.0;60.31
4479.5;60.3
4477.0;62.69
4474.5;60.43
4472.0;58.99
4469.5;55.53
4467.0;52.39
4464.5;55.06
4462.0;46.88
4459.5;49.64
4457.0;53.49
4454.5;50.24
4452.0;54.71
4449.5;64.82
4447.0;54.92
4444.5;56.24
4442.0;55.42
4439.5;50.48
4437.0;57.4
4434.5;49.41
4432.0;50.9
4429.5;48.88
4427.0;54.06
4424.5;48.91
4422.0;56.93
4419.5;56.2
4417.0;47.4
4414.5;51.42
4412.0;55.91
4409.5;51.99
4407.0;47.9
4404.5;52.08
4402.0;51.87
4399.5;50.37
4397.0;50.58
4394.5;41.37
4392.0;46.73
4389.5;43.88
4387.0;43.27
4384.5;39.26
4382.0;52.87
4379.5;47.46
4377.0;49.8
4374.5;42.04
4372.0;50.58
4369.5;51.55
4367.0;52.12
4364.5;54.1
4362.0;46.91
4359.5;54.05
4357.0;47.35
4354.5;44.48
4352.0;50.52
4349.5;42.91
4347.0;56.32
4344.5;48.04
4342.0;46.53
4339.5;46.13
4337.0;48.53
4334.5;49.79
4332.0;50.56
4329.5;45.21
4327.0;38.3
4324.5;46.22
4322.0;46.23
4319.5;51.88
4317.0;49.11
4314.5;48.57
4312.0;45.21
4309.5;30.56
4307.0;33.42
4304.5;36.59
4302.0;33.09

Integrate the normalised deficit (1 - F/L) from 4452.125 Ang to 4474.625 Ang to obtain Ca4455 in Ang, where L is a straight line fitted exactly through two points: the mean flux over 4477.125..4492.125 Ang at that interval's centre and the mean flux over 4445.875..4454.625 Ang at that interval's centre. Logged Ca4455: 1.6 Ang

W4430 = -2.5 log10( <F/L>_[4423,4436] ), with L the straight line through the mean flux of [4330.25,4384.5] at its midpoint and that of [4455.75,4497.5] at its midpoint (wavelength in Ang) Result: 0.05 mag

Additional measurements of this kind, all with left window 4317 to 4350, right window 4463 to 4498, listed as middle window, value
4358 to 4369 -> -0.05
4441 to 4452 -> -0.06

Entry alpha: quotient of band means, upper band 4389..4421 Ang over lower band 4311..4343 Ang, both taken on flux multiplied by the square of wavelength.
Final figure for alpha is 1.10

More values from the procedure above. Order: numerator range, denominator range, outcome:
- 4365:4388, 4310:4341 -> 1.05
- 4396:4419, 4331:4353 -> 1.08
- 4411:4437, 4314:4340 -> 1.15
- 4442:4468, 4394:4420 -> 1.09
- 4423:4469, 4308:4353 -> 1.20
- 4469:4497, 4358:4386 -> 1.23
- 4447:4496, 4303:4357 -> 1.31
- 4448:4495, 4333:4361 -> 1.22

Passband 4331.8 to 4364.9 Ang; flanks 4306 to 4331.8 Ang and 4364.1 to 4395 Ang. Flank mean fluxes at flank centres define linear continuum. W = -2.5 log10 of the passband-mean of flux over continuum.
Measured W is -0.08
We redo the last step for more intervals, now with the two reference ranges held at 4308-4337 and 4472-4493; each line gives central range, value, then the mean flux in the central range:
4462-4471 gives 0.08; 53.4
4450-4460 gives 0.07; 53.2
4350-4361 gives -0.01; 48.6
